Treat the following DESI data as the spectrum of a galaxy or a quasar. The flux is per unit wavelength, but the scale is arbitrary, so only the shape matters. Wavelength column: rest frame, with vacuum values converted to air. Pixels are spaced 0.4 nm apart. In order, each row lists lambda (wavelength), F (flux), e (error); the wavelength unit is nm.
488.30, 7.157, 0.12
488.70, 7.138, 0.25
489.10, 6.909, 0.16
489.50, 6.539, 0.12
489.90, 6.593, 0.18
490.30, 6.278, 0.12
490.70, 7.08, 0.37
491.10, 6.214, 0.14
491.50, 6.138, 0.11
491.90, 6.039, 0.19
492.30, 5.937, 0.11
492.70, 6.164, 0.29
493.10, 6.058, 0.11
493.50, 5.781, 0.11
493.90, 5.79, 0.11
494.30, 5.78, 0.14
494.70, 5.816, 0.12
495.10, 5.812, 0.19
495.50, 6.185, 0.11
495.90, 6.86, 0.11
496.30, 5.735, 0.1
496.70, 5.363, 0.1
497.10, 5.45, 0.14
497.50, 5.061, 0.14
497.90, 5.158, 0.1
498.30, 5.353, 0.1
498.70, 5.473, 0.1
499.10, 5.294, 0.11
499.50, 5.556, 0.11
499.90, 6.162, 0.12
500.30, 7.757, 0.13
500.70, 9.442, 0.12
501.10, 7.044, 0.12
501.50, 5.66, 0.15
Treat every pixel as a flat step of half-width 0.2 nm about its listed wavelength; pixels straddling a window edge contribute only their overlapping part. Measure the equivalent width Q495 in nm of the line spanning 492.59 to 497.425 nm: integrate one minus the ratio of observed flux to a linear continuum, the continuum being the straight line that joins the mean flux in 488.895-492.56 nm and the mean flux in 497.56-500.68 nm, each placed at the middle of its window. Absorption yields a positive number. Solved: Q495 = 0.26 nm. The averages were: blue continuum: 6.41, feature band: 5.87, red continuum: 6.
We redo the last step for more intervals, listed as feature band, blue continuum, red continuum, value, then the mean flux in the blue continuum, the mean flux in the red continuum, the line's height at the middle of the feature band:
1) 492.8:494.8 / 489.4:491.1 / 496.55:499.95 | 0.06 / 6.58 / 5.4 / 6.06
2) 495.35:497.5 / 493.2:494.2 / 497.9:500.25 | -0.03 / 5.81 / 5.67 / 5.74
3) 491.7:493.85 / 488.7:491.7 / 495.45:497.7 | 0.09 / 6.58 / 5.75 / 6.24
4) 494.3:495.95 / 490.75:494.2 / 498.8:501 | 0.07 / 6.05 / 6.79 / 6.32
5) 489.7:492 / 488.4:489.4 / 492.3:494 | 0.04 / 6.99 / 5.96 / 6.51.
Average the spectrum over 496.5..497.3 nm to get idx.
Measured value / 5.41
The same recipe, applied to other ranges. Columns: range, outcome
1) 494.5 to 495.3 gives 5.81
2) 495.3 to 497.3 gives 5.92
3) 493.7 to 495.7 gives 5.88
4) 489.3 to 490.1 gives 6.57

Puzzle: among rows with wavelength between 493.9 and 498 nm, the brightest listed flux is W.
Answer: 6.86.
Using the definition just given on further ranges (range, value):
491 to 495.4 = 6.214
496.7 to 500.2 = 6.162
